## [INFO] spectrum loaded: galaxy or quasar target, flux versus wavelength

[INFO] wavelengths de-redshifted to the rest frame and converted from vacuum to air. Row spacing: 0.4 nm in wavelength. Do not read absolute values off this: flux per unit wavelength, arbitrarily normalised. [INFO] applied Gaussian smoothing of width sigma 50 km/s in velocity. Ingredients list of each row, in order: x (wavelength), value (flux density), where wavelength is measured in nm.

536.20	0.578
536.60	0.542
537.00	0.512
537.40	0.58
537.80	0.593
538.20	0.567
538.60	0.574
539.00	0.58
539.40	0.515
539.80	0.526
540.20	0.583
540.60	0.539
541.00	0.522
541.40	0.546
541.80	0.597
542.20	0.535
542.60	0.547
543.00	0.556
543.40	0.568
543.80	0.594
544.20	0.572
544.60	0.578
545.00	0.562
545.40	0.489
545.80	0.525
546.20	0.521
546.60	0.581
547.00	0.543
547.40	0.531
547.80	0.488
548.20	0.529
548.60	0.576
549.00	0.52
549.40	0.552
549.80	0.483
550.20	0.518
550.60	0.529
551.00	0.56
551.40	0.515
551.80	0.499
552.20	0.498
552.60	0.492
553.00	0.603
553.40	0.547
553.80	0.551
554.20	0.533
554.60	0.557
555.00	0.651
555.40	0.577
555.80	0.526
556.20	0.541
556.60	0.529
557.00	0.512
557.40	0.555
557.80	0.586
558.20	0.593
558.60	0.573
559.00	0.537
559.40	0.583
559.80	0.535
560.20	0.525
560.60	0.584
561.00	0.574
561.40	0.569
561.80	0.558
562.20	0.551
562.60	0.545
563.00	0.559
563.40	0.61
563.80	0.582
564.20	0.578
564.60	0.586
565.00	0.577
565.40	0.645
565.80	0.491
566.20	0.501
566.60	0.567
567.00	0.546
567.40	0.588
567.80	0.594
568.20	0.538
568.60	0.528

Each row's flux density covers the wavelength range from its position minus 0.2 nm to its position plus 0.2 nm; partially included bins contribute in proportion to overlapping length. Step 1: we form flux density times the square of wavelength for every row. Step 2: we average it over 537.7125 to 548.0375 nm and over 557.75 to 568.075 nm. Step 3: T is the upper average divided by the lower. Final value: 1.11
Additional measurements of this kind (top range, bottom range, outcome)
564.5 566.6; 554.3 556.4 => 1.02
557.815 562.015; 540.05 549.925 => 1.09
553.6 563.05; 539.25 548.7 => 1.08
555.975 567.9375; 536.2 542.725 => 1.10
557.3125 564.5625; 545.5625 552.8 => 1.13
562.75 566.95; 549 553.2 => 1.14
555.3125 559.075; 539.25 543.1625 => 1.07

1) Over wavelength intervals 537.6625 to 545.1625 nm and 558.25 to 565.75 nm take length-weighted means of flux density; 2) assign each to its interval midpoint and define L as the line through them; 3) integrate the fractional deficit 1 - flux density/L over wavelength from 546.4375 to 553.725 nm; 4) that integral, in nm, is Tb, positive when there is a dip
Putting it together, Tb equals 0.42 nm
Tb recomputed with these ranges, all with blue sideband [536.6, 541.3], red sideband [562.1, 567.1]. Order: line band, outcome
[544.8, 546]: 0.07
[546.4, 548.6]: 0.07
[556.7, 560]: 0.02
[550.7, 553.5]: 0.15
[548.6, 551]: 0.13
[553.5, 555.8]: -0.03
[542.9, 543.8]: -0.02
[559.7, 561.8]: 0.02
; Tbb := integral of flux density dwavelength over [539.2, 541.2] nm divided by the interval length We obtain 0.537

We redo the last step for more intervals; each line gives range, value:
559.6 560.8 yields 0.548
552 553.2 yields 0.531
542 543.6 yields 0.552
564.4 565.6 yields 0.603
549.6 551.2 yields 0.523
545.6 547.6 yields 0.54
